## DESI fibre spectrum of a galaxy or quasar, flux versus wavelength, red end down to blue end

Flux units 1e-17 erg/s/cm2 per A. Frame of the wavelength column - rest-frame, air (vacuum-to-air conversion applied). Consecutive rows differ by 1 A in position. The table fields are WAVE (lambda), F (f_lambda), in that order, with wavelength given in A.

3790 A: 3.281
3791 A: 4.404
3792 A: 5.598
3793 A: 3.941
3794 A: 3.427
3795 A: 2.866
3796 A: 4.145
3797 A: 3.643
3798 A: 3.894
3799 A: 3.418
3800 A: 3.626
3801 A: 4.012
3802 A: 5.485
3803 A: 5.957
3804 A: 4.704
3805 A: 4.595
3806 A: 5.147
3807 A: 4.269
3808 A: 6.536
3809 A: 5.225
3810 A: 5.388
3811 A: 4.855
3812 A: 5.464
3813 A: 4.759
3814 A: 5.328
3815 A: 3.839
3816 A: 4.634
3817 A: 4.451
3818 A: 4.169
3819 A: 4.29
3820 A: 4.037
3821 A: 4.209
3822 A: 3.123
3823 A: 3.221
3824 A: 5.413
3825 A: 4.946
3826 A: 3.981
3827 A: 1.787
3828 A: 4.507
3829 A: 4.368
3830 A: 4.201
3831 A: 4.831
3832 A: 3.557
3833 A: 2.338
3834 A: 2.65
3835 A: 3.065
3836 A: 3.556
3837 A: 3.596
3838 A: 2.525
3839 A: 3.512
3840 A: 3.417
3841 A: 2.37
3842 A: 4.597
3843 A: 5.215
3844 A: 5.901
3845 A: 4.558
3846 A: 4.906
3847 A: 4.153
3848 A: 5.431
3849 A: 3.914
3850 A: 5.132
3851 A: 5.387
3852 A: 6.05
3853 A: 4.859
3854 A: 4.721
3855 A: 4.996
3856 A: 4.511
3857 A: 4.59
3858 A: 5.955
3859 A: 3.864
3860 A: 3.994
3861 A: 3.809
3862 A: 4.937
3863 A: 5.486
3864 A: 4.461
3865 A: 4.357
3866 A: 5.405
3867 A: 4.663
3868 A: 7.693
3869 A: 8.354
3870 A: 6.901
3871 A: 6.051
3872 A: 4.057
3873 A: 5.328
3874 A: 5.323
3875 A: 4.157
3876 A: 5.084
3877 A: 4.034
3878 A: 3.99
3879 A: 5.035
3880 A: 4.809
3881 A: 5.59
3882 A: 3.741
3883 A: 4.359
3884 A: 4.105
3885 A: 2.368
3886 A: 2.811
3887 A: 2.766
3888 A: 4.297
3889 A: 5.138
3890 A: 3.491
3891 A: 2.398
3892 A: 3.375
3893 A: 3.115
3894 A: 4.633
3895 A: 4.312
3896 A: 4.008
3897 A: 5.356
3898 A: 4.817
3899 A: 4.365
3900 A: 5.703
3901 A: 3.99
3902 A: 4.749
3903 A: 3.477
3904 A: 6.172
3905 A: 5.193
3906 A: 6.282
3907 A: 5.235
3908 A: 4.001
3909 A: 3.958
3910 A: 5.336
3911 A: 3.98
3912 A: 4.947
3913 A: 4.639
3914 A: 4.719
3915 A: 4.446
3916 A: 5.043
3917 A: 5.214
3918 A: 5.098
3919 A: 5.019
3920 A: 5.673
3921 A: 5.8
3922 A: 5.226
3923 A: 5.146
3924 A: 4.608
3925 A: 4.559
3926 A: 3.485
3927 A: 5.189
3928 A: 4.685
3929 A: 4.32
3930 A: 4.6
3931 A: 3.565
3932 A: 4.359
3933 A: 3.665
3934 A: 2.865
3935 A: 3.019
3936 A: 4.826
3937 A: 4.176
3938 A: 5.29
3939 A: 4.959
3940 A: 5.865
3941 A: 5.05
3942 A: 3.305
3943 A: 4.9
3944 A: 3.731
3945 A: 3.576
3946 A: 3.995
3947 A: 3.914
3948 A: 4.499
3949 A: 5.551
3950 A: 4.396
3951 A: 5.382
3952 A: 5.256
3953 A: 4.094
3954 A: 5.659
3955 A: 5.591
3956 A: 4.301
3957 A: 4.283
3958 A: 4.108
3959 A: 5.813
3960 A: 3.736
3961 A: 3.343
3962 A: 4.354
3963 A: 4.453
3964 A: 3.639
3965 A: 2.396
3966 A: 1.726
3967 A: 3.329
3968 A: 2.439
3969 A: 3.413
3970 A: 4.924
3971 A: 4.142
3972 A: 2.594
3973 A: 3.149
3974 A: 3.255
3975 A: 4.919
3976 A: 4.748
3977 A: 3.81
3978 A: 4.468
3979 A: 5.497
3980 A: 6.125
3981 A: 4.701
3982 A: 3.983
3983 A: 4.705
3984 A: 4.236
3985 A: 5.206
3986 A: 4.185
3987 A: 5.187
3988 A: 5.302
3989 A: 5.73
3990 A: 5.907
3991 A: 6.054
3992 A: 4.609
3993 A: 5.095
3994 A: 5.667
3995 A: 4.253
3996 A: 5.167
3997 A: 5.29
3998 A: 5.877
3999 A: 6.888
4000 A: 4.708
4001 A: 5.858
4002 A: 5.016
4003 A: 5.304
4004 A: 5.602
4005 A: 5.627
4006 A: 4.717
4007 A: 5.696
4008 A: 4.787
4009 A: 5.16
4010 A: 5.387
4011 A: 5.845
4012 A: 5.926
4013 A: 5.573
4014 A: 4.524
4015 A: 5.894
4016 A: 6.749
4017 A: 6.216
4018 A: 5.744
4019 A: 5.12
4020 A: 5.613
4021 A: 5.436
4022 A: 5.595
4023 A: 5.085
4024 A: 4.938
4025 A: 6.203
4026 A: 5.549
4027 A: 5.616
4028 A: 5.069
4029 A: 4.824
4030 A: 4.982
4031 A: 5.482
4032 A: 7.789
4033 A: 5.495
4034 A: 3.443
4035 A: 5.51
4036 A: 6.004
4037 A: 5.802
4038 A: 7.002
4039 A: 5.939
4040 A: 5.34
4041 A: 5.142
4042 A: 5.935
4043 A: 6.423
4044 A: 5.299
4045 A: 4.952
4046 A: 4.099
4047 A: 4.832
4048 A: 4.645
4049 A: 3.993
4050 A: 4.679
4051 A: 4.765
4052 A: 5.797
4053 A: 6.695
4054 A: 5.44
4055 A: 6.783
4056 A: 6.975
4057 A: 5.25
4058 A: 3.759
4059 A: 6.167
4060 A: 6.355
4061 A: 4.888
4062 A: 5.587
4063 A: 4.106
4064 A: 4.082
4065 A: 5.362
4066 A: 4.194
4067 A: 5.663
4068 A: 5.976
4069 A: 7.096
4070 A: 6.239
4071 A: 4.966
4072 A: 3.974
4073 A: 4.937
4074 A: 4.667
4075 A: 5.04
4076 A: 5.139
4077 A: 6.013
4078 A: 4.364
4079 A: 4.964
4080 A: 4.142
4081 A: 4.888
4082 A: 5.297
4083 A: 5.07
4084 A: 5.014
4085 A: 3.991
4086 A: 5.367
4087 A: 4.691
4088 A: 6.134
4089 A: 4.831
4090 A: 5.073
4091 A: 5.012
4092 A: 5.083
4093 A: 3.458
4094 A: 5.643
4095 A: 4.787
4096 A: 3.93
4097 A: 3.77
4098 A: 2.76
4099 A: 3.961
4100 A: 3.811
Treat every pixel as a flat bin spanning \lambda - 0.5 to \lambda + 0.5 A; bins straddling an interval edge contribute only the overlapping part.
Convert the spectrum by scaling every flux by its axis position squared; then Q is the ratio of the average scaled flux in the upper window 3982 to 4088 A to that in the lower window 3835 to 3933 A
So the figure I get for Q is 1.2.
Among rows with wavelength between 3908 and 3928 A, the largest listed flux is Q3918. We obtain 5.8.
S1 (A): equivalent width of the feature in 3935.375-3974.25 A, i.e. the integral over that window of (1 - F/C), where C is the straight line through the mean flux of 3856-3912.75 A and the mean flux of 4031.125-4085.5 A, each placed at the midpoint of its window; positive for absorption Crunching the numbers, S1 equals 5.7 A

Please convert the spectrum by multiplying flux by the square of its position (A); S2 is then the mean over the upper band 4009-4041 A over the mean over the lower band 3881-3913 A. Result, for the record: 1.4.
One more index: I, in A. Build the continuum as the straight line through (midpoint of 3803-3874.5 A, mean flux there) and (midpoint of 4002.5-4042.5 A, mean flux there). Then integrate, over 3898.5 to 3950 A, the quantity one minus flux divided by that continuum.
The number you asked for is 4.22 A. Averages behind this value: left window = 4.61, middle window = 4.62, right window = 5.54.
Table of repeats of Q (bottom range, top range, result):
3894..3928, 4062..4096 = 1.12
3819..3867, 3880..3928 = 1.09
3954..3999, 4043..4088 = 1.20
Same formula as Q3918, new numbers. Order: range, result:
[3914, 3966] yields 5.865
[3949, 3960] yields 5.813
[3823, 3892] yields 8.354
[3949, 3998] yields 6.125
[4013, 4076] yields 7.789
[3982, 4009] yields 6.888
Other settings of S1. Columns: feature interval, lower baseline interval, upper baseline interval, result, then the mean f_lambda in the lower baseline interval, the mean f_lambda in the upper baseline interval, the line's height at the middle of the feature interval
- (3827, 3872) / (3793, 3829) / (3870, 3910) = -1.8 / 4.38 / 4.44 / 4.41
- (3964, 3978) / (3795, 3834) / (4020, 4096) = 4.1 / 4.34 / 5.26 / 4.93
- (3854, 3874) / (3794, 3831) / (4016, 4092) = -2.7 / 4.4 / 5.32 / 4.59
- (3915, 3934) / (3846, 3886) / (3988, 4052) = 1.5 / 4.89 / 5.42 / 5.09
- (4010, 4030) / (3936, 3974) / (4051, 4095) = -3.3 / 4.19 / 5.2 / 4.75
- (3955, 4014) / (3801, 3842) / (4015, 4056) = 5.9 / 4.21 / 5.52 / 5.21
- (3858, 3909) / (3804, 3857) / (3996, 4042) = 0.5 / 4.36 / 5.54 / 4.69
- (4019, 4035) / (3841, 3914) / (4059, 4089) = -1.2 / 4.7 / 5.12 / 5.02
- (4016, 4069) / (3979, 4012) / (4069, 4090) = -3.2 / 5.26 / 5.04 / 5.14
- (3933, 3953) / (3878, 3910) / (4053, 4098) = 0.5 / 4.32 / 5.09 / 4.53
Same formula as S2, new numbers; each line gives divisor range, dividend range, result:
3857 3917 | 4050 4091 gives 1.23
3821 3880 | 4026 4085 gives 1.30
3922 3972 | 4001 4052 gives 1.33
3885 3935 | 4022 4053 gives 1.29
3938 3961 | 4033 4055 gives 1.22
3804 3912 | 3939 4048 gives 1.18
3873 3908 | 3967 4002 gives 1.14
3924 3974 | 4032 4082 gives 1.34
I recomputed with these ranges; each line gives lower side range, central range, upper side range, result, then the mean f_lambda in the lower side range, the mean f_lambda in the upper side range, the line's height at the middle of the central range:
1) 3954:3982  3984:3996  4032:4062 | -1.9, 4.07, 5.47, 4.46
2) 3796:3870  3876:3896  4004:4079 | 3.4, 4.52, 5.4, 4.74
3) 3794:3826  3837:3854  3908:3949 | 0.1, 4.48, 4.54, 4.5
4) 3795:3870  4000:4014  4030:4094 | -0.8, 4.5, 5.26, 5.08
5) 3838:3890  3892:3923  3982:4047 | 0.7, 4.7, 5.41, 4.9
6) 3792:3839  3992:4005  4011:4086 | -0.7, 4.18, 5.36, 5.1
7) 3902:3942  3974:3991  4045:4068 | 0.1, 4.69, 5.2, 4.92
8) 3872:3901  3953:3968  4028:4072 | 2.4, 4.23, 5.42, 4.76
